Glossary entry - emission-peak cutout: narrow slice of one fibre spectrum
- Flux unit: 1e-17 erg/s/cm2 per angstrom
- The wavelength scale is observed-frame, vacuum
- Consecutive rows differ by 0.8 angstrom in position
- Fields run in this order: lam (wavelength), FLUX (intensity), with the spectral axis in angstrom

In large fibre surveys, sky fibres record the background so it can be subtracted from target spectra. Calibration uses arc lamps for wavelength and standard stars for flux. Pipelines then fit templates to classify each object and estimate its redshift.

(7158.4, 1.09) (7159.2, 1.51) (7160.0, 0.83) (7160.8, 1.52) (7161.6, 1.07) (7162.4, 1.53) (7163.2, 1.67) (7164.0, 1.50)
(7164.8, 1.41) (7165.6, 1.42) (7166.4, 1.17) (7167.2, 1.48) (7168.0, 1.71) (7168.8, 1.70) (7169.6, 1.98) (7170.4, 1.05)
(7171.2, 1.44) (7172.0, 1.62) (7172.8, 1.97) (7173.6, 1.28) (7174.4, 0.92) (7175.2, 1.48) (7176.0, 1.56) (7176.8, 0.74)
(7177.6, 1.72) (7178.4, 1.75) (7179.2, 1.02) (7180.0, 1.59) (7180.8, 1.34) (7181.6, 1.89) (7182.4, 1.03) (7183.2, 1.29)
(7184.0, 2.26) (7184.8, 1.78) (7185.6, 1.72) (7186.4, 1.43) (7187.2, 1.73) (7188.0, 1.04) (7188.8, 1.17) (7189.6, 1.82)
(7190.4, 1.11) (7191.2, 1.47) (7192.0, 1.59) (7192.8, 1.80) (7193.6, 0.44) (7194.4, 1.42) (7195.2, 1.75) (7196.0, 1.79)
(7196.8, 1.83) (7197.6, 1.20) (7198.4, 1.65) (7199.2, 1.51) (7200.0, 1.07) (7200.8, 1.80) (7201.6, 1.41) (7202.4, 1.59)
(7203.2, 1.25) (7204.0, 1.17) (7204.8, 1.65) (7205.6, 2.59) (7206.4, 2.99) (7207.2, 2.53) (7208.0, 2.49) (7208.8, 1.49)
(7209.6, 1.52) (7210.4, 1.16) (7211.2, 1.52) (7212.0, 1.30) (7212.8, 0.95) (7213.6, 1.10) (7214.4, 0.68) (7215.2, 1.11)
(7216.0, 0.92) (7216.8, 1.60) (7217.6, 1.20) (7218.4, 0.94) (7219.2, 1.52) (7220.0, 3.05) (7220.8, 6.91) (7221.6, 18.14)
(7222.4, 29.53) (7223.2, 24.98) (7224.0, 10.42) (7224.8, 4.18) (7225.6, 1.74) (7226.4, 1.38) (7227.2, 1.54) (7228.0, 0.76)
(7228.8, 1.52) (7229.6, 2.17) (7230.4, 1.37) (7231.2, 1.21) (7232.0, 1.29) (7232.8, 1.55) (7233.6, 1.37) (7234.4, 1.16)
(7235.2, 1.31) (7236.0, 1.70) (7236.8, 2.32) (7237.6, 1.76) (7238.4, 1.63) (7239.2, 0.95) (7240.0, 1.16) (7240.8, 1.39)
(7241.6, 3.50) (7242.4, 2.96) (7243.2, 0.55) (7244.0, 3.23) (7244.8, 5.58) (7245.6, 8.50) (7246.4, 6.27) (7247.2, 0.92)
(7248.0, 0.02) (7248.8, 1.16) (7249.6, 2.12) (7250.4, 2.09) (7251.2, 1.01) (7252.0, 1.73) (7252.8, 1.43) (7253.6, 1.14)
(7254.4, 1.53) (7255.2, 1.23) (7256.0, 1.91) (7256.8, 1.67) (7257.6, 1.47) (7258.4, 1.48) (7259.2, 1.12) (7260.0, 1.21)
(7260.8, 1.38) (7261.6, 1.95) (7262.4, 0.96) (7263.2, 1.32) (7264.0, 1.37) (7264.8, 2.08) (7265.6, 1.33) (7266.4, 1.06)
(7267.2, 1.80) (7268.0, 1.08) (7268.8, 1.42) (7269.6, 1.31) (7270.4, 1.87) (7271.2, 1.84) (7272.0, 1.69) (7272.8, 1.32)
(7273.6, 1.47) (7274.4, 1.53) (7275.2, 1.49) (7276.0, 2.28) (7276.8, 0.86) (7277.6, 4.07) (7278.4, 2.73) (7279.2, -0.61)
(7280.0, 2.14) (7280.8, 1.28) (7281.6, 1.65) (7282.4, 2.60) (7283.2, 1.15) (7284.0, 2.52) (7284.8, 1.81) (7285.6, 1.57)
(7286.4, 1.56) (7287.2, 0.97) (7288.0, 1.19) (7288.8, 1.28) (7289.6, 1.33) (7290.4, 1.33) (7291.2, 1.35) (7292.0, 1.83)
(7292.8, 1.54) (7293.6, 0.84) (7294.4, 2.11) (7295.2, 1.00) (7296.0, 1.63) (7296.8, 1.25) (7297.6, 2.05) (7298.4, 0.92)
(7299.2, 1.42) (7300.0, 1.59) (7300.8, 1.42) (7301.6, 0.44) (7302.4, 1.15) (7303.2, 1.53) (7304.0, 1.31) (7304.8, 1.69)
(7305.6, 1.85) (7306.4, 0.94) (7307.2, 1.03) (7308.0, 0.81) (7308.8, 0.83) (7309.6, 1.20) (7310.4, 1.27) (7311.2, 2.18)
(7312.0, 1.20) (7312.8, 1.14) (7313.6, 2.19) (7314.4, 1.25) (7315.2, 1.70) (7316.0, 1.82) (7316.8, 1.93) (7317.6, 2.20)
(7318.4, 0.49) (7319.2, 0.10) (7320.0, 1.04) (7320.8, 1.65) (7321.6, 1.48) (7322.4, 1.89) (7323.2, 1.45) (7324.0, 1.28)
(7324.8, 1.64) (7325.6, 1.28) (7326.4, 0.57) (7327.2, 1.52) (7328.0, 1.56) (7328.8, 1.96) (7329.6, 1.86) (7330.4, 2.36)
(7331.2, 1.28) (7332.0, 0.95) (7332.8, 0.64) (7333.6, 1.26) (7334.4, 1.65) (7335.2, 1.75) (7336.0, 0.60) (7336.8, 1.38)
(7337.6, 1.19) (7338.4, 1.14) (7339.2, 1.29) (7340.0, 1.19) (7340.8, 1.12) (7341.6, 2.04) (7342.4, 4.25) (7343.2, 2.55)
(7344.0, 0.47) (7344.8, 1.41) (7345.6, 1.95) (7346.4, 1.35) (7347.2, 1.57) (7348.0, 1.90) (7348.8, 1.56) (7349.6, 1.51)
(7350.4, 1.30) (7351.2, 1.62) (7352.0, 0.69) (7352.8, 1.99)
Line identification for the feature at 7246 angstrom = [N II] 6583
